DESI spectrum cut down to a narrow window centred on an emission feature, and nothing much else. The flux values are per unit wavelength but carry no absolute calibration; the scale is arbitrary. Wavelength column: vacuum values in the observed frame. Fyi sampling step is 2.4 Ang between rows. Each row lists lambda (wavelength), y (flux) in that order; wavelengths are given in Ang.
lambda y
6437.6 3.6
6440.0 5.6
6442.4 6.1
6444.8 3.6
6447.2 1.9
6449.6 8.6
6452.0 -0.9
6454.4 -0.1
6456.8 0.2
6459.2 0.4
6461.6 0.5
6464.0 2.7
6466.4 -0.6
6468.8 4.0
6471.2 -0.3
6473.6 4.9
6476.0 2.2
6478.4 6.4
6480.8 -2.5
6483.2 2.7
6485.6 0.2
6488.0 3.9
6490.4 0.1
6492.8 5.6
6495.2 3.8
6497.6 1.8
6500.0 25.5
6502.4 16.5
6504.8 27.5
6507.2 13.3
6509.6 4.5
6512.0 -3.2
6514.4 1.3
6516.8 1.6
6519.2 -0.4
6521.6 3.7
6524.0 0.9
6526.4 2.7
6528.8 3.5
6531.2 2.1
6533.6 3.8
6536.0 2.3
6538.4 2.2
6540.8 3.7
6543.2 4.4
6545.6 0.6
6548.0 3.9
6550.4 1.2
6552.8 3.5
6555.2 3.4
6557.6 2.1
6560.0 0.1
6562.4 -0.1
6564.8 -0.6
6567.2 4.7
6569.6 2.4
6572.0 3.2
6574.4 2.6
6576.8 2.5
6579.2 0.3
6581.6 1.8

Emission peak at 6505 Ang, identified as [O II]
